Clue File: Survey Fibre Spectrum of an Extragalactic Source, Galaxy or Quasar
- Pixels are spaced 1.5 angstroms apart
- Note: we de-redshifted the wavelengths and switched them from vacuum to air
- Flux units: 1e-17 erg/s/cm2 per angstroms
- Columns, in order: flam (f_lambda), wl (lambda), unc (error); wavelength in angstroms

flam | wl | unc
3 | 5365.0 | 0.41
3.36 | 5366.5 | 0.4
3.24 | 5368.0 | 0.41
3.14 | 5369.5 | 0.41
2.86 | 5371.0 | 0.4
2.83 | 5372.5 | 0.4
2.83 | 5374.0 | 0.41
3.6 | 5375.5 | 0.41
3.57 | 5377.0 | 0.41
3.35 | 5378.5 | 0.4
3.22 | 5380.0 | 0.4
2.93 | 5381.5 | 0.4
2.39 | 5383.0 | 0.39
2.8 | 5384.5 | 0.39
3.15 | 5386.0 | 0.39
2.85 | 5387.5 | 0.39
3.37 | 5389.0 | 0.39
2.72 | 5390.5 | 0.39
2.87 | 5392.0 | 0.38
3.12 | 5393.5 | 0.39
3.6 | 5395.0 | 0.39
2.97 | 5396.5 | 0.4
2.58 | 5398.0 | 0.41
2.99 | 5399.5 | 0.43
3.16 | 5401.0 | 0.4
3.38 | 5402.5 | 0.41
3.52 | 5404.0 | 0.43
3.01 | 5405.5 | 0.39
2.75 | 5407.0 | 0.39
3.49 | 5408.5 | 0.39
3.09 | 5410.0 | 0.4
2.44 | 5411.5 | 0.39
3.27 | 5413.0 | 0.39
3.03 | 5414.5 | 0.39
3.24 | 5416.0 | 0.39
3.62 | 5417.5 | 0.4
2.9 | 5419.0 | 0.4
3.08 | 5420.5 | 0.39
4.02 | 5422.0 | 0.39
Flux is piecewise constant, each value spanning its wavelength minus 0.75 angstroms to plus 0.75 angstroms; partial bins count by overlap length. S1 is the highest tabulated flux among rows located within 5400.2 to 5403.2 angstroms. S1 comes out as 3.38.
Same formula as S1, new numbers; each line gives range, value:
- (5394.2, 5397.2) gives 3.6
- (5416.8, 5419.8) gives 3.62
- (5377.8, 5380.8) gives 3.35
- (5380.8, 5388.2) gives 3.15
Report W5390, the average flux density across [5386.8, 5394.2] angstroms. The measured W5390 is 2.99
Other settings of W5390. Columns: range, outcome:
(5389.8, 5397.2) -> 3.06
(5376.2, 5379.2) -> 3.46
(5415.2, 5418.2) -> 3.42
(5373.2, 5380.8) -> 3.31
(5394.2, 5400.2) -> 3.04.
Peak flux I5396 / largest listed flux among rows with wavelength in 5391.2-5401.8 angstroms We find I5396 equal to 3.6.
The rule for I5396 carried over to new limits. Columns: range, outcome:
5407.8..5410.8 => 3.49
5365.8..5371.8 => 3.36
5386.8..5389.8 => 3.37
